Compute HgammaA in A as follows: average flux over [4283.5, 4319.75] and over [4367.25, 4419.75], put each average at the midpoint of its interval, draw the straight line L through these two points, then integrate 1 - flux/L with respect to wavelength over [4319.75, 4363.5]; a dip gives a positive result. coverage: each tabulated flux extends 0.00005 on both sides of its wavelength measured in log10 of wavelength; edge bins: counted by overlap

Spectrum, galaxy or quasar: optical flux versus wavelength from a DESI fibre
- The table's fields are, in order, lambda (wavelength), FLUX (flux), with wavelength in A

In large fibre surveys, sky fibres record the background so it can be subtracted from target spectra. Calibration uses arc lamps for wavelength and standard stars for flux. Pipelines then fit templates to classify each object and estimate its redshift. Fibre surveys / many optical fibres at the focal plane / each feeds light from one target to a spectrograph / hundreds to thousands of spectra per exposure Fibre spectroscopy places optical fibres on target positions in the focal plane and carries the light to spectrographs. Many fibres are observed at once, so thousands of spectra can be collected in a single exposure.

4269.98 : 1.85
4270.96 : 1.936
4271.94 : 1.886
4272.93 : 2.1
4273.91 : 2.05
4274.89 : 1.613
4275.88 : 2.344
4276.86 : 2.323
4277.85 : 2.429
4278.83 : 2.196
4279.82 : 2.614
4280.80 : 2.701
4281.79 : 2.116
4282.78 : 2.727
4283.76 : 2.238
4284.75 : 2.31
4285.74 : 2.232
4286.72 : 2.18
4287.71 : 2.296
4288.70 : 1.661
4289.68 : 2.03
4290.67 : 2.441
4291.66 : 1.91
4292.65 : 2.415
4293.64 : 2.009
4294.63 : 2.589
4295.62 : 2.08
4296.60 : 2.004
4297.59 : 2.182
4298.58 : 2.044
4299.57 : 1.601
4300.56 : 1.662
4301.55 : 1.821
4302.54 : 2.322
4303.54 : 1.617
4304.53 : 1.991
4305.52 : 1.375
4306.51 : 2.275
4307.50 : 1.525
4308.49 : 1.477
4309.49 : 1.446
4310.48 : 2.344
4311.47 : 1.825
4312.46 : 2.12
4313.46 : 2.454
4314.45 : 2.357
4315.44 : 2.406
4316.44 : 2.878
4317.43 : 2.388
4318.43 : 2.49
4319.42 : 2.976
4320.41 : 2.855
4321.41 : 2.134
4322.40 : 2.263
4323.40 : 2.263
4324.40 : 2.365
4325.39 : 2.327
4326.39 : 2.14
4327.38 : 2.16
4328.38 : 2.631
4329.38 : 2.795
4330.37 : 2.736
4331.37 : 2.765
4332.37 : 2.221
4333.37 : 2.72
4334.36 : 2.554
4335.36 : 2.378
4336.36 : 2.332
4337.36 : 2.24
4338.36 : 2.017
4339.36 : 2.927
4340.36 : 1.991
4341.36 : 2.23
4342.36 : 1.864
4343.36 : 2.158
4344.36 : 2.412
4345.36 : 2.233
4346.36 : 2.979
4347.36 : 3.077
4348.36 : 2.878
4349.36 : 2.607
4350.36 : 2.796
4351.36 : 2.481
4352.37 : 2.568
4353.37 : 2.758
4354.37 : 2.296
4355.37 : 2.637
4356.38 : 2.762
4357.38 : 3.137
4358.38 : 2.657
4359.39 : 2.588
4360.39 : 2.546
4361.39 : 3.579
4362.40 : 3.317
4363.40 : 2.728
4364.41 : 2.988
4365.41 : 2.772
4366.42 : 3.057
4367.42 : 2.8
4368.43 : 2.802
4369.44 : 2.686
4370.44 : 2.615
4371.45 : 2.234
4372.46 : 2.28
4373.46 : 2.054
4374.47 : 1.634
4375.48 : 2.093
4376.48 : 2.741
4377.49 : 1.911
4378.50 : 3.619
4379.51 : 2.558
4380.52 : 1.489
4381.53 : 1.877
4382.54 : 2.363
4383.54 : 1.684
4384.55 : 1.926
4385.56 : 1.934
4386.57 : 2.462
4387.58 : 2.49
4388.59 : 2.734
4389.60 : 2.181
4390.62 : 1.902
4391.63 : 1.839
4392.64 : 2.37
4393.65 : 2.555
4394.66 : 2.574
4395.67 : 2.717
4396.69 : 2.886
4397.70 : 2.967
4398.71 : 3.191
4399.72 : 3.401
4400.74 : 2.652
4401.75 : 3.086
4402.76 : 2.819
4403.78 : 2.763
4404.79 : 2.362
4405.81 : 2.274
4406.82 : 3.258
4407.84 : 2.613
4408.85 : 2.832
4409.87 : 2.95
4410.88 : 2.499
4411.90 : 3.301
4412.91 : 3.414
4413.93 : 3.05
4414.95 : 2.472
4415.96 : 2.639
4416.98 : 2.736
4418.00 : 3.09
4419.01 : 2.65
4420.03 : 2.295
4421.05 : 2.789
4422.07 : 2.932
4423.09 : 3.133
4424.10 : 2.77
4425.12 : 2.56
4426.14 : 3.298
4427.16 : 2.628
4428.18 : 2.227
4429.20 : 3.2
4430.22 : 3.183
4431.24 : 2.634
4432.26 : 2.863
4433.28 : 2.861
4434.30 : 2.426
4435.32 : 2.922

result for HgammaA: -4.68 A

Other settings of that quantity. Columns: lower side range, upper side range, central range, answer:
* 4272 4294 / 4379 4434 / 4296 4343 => 2.5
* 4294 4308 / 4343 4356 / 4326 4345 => 0.2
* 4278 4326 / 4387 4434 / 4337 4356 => -0.5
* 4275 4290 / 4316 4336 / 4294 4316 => 3.8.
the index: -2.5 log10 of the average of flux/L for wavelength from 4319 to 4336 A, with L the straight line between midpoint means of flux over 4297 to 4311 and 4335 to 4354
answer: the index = -0.13 mag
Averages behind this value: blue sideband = 1.83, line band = 2.48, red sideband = 2.47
